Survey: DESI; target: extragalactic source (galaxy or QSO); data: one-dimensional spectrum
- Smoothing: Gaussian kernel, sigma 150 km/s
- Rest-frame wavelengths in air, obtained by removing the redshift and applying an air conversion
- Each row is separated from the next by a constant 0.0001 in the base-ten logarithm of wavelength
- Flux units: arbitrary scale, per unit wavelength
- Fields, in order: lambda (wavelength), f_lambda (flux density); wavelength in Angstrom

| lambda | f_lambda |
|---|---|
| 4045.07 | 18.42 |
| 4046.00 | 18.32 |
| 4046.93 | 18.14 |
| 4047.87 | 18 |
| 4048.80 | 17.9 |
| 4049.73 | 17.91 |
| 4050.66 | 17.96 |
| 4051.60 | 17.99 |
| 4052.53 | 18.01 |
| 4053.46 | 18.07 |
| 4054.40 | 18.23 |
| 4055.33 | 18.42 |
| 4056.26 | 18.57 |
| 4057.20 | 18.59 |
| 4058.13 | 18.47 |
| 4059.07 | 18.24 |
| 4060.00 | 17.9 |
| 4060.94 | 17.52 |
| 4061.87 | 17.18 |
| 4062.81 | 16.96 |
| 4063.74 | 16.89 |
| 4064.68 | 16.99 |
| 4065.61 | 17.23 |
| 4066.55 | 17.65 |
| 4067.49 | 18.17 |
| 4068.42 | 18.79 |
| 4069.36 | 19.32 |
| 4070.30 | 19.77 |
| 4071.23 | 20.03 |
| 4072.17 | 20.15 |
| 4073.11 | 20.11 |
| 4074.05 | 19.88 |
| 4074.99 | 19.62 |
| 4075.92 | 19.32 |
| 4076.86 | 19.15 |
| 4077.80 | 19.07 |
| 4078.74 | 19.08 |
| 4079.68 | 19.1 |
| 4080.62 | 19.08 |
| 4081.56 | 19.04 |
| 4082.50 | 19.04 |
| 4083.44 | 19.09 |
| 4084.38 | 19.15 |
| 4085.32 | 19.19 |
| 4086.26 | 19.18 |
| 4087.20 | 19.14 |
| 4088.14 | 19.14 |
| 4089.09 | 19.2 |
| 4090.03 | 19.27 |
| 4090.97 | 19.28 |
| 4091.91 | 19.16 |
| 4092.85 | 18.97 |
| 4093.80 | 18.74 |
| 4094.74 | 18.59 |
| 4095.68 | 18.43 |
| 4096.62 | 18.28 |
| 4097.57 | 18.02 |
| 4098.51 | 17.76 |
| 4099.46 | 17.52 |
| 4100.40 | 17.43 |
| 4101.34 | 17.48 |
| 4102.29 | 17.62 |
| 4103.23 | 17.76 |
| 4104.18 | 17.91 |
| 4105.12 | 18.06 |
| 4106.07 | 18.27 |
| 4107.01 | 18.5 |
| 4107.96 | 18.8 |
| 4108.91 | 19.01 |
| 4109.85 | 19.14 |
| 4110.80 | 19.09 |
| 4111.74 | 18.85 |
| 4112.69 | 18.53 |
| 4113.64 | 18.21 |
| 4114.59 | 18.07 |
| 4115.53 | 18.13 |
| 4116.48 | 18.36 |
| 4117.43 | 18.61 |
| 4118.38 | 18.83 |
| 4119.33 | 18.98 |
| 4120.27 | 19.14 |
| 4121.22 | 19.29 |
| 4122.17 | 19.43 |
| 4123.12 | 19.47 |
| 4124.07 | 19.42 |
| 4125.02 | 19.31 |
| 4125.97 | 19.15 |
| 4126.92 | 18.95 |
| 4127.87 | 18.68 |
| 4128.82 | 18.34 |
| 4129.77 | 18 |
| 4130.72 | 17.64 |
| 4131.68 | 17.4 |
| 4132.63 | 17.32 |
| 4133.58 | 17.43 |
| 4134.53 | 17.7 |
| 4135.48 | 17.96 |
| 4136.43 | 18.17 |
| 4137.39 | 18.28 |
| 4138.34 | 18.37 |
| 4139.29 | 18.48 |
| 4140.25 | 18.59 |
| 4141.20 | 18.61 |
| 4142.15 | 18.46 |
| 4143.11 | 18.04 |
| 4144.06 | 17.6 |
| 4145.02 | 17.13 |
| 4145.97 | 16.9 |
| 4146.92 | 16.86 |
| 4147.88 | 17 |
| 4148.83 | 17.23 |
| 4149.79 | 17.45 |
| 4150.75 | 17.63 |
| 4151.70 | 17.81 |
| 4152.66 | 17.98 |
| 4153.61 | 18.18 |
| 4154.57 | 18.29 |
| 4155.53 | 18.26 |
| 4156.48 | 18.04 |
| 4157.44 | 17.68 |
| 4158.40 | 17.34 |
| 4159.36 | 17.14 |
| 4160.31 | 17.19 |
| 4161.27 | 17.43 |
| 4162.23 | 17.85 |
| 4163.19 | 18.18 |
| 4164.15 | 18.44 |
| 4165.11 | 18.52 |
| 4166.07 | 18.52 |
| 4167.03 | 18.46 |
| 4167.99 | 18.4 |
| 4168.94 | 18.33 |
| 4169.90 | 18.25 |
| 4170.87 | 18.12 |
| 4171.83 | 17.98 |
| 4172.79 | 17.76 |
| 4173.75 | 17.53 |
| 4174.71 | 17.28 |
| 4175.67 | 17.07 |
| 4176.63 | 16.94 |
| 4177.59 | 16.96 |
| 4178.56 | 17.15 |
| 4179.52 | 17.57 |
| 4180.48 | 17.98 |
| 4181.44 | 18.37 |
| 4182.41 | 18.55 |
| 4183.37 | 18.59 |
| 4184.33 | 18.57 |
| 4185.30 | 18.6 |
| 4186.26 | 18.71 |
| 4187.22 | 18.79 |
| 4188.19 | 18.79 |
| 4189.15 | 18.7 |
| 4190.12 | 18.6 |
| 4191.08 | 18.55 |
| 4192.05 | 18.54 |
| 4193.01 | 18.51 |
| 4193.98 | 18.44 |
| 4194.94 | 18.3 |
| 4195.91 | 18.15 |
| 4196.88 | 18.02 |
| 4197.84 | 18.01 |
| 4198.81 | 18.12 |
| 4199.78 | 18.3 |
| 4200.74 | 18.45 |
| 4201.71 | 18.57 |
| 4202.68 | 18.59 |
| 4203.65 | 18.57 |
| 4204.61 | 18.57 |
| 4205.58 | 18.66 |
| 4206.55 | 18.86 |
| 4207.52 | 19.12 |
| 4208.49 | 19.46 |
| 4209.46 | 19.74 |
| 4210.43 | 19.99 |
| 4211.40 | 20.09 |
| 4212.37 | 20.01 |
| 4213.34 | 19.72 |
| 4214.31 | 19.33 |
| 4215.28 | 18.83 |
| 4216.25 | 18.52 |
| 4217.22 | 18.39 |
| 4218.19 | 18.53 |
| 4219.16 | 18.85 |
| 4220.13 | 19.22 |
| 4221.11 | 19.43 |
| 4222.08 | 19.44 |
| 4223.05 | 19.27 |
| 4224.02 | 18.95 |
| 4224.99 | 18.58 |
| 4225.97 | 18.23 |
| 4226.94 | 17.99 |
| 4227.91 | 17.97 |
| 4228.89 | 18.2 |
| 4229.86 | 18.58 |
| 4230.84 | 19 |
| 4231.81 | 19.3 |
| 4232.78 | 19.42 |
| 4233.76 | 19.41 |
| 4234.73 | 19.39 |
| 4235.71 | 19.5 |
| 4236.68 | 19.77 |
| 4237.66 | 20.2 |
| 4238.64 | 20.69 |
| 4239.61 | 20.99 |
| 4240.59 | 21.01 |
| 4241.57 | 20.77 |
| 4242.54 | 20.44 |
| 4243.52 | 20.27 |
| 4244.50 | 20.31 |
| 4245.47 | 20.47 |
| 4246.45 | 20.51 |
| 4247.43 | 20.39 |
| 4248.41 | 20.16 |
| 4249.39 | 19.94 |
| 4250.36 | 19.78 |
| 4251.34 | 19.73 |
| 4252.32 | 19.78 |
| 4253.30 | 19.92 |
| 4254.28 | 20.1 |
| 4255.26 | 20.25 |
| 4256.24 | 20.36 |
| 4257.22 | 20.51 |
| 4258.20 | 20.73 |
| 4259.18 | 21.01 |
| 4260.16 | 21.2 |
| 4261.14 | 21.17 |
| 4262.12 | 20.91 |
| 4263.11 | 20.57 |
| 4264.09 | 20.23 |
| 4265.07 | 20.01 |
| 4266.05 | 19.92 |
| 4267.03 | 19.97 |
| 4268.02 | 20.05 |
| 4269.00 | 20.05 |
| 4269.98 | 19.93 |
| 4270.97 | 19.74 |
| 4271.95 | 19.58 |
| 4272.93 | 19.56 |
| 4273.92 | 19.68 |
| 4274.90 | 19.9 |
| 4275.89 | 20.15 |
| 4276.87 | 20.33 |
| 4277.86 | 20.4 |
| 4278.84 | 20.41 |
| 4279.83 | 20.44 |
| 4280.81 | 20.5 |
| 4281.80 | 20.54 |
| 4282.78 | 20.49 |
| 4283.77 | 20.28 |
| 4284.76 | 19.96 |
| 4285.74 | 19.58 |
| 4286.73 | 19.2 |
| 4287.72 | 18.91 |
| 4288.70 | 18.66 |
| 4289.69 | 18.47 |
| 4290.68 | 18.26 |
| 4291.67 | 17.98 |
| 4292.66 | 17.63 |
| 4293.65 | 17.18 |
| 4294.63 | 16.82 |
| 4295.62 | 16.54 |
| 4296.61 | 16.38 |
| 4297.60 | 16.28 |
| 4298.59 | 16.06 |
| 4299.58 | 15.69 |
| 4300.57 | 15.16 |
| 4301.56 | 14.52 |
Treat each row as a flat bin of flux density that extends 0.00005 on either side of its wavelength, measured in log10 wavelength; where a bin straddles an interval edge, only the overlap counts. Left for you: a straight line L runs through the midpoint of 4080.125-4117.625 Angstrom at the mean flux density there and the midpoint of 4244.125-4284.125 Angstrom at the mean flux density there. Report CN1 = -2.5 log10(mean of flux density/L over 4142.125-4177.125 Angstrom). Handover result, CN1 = 0.08 mag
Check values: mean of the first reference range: 18.6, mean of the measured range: 17.8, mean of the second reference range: 20.2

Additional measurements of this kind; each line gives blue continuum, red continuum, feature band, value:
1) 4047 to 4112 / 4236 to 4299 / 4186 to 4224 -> 0.028 mag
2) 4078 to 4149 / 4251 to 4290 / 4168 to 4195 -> 0.060 mag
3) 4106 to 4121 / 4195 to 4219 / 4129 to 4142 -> 0.042 mag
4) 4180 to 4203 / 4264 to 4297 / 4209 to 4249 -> -0.039 mag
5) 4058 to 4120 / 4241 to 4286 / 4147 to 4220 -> 0.069 mag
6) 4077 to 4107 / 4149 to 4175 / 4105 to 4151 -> -0.003 mag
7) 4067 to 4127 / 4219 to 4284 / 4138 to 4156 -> 0.080 mag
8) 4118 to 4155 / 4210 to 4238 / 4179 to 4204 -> 0.020 mag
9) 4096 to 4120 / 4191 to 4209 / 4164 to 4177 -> 0.028 mag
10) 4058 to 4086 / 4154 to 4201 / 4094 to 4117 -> 0.015 mag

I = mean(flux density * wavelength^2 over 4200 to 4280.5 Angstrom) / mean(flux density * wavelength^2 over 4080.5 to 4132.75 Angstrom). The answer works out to 1.1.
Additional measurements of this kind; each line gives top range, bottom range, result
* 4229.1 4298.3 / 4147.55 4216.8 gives 1.12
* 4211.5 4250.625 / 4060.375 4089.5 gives 1.12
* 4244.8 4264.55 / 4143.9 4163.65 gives 1.22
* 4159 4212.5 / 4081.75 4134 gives 1.02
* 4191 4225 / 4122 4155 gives 1.08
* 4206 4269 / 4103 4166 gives 1.14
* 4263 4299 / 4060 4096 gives 1.12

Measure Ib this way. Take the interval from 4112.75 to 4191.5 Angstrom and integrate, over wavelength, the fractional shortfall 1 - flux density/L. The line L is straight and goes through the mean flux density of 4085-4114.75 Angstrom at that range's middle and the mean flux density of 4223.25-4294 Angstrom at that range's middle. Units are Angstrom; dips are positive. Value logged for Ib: 3.4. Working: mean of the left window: 18.5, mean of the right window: 19.8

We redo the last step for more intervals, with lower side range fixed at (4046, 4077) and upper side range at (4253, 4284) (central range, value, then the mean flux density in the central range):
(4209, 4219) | 0.24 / 19.3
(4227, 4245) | 0.26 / 19.7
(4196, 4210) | 0.74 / 18.6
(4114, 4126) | 0.00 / 18.9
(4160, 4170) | 0.61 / 18.2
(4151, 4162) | 0.86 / 17.8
